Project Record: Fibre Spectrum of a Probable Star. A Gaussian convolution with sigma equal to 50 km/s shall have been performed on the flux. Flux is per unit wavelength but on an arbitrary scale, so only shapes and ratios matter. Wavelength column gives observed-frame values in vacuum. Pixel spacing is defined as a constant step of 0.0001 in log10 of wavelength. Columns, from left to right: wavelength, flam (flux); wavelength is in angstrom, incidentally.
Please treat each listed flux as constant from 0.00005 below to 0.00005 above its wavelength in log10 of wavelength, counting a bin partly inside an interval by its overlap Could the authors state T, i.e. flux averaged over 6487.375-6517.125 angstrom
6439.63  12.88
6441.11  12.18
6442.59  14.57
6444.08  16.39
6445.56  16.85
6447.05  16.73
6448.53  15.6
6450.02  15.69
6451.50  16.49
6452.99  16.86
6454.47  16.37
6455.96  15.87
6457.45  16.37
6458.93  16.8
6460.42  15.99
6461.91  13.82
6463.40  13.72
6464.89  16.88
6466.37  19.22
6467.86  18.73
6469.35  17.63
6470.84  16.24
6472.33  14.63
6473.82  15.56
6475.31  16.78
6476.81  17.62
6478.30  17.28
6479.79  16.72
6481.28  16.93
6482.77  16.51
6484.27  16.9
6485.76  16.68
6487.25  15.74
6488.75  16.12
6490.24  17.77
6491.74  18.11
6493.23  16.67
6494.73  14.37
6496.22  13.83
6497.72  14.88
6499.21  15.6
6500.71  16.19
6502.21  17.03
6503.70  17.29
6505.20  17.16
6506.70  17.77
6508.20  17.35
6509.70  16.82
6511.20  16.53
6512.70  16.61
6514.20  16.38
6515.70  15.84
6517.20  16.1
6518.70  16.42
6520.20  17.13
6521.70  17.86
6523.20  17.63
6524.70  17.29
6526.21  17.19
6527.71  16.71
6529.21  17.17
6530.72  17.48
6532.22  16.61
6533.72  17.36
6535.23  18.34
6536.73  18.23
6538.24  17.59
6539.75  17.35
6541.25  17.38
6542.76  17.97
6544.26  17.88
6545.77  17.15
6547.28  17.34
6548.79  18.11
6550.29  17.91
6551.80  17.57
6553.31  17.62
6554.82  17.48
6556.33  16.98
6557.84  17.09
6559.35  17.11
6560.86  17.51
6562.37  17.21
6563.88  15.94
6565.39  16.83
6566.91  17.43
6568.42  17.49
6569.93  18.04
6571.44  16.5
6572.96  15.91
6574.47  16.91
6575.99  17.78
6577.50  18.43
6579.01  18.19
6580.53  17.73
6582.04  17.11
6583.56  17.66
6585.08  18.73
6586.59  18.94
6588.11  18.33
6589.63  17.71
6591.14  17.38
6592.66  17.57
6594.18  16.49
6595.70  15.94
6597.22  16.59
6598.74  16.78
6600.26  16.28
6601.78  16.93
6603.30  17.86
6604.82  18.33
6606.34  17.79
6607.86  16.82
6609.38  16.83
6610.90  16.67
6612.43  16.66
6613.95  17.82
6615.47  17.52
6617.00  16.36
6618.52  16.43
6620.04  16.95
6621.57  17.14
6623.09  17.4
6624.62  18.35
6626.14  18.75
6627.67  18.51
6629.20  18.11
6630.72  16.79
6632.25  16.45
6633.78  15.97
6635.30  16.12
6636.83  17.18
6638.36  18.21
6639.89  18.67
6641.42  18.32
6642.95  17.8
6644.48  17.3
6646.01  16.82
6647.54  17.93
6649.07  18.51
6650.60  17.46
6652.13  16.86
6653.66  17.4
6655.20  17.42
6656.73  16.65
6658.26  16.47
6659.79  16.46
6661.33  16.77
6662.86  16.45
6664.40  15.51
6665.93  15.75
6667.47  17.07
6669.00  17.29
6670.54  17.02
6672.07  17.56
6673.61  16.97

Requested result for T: 16.4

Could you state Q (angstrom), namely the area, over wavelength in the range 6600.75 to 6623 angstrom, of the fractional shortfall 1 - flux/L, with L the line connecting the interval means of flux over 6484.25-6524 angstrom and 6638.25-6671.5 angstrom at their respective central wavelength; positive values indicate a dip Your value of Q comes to -0.2 angstrom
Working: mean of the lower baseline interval 16.5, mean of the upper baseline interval 17.2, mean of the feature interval 17.2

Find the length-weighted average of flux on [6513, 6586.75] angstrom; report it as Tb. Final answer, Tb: 17.3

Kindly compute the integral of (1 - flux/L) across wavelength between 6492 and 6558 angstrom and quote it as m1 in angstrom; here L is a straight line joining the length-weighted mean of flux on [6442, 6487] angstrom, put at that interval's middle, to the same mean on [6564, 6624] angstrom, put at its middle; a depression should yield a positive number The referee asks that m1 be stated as -0.7 angstrom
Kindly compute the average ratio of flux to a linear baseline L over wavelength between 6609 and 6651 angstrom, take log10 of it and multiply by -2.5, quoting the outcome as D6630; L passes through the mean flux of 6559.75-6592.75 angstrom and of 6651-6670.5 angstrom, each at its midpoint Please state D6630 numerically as -0.03 mag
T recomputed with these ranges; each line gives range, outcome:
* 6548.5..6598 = 17.4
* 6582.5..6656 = 17.4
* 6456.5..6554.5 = 16.8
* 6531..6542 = 17.6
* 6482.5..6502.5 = 16.1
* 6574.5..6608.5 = 17.5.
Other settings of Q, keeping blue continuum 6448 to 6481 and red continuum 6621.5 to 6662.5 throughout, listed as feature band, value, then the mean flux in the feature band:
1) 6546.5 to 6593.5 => -1.4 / 17.5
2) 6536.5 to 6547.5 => -0.5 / 17.6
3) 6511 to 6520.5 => 0.2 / 16.4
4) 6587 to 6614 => 0.0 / 17.2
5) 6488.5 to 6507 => 0.3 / 16.3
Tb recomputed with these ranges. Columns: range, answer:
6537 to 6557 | 17.6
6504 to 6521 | 16.8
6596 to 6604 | 16.8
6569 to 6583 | 17.4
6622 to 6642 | 17.6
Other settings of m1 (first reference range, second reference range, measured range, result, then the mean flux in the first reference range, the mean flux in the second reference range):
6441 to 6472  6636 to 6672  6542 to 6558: -0.9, 16.2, 17.2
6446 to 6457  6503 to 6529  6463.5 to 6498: 0.0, 16.2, 16.9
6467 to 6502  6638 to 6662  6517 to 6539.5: -0.8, 16.4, 17.4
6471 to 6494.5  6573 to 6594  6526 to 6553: -0.4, 16.6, 17.8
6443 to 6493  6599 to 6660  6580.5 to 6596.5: -0.4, 16.5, 17.3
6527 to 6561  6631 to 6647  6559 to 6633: 0.2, 17.5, 17.3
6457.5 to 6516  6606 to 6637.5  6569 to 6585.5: -0.6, 16.5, 17.2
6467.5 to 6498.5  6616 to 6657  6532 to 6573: -1.3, 16.4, 17.4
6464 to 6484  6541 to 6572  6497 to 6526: 0.7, 17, 17.4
